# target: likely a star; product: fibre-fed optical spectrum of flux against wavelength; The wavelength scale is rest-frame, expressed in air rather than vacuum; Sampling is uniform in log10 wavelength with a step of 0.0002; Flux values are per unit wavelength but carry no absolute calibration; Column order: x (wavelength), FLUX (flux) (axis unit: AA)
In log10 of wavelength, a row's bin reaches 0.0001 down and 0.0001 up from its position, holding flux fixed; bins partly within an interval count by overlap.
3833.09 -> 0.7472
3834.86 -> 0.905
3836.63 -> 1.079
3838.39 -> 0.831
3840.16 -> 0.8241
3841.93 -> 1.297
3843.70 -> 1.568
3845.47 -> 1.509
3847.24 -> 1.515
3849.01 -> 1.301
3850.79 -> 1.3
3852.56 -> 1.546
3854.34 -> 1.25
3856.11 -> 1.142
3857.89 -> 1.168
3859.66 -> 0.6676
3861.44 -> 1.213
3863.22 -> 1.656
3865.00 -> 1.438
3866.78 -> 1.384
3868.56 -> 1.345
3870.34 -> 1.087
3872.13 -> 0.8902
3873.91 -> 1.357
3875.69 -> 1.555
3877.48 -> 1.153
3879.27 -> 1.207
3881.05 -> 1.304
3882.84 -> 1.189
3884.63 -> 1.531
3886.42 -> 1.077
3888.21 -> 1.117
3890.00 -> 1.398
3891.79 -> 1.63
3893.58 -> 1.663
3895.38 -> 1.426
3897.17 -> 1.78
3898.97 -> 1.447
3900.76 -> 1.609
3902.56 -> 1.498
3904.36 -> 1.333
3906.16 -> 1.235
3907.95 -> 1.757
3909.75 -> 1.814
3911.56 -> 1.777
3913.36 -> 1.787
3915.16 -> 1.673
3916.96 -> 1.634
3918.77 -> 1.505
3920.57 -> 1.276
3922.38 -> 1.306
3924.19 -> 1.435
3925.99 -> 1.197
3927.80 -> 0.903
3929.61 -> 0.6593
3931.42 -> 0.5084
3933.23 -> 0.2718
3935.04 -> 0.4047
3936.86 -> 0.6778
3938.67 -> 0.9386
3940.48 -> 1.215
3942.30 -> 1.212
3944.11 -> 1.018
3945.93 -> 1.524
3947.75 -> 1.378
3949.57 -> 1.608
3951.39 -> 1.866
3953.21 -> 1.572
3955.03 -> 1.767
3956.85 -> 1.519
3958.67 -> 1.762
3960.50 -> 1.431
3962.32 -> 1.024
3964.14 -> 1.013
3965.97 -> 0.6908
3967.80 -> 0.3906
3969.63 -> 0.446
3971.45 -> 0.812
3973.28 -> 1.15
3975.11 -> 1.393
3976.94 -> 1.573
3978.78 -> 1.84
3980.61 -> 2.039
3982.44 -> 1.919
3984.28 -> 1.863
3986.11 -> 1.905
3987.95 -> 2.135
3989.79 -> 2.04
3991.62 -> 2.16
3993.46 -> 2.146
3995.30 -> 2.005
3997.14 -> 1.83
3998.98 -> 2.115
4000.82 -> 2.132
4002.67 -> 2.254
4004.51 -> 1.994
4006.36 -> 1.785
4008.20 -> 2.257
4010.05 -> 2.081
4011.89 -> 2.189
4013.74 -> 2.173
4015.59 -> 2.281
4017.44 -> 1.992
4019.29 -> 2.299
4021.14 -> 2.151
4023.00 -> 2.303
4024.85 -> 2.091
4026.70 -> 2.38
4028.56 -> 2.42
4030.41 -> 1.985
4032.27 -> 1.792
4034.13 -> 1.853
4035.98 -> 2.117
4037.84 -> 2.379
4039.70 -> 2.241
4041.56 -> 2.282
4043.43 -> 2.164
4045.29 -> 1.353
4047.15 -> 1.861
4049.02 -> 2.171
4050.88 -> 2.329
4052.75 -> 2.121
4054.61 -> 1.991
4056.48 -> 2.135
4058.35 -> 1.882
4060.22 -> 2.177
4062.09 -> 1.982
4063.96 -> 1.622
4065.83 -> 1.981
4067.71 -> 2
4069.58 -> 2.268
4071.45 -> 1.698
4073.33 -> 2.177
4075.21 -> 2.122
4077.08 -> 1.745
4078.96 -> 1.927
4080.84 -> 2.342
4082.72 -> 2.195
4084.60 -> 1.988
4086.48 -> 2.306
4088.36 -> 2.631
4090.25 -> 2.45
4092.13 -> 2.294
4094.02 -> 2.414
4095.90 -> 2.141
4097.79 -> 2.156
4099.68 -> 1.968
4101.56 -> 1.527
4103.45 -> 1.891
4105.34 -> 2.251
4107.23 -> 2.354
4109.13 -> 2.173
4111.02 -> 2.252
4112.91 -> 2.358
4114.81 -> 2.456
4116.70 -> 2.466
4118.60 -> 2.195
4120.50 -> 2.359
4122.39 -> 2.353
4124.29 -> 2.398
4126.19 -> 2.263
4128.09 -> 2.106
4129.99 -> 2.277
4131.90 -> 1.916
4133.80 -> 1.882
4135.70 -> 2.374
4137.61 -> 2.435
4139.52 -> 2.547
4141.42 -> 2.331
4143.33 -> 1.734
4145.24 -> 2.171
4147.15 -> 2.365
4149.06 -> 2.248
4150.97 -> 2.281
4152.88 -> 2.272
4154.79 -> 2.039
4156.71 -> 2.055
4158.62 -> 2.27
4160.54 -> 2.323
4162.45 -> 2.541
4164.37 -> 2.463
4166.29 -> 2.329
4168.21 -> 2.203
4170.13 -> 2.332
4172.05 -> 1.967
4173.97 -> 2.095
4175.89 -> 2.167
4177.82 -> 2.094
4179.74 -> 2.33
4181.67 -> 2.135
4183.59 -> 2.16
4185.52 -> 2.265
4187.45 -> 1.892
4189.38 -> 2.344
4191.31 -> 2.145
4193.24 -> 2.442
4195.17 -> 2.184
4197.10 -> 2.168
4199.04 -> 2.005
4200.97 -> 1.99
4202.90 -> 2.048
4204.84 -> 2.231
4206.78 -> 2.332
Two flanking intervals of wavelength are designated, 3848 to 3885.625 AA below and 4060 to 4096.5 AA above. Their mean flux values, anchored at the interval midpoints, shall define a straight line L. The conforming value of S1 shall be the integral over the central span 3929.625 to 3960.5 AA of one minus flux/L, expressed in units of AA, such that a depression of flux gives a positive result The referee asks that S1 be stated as 7.8 AA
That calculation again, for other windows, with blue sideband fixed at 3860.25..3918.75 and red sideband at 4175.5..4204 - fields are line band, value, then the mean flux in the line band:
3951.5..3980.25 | 6.36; 1.26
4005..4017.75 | -2.82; 2.11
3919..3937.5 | 7.69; 0.889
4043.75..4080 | -2.57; 1.98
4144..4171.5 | -2.47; 2.27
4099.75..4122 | -2.64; 2.2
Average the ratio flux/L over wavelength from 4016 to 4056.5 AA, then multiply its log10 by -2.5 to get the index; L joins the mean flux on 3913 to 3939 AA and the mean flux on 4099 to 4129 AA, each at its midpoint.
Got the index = -0.213 mag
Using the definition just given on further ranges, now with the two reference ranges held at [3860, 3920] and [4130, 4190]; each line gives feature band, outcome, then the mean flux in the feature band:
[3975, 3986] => -0.072 mag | 1.81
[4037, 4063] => -0.100 mag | 2.07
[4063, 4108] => -0.055 mag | 2.1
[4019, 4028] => -0.231 mag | 2.25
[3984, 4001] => -0.179 mag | 2.04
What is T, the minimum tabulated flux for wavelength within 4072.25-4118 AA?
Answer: 1.527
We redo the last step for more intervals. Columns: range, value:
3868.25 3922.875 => 0.8902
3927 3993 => 0.2718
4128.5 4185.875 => 1.734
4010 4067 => 1.353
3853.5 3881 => 0.6676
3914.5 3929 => 0.903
